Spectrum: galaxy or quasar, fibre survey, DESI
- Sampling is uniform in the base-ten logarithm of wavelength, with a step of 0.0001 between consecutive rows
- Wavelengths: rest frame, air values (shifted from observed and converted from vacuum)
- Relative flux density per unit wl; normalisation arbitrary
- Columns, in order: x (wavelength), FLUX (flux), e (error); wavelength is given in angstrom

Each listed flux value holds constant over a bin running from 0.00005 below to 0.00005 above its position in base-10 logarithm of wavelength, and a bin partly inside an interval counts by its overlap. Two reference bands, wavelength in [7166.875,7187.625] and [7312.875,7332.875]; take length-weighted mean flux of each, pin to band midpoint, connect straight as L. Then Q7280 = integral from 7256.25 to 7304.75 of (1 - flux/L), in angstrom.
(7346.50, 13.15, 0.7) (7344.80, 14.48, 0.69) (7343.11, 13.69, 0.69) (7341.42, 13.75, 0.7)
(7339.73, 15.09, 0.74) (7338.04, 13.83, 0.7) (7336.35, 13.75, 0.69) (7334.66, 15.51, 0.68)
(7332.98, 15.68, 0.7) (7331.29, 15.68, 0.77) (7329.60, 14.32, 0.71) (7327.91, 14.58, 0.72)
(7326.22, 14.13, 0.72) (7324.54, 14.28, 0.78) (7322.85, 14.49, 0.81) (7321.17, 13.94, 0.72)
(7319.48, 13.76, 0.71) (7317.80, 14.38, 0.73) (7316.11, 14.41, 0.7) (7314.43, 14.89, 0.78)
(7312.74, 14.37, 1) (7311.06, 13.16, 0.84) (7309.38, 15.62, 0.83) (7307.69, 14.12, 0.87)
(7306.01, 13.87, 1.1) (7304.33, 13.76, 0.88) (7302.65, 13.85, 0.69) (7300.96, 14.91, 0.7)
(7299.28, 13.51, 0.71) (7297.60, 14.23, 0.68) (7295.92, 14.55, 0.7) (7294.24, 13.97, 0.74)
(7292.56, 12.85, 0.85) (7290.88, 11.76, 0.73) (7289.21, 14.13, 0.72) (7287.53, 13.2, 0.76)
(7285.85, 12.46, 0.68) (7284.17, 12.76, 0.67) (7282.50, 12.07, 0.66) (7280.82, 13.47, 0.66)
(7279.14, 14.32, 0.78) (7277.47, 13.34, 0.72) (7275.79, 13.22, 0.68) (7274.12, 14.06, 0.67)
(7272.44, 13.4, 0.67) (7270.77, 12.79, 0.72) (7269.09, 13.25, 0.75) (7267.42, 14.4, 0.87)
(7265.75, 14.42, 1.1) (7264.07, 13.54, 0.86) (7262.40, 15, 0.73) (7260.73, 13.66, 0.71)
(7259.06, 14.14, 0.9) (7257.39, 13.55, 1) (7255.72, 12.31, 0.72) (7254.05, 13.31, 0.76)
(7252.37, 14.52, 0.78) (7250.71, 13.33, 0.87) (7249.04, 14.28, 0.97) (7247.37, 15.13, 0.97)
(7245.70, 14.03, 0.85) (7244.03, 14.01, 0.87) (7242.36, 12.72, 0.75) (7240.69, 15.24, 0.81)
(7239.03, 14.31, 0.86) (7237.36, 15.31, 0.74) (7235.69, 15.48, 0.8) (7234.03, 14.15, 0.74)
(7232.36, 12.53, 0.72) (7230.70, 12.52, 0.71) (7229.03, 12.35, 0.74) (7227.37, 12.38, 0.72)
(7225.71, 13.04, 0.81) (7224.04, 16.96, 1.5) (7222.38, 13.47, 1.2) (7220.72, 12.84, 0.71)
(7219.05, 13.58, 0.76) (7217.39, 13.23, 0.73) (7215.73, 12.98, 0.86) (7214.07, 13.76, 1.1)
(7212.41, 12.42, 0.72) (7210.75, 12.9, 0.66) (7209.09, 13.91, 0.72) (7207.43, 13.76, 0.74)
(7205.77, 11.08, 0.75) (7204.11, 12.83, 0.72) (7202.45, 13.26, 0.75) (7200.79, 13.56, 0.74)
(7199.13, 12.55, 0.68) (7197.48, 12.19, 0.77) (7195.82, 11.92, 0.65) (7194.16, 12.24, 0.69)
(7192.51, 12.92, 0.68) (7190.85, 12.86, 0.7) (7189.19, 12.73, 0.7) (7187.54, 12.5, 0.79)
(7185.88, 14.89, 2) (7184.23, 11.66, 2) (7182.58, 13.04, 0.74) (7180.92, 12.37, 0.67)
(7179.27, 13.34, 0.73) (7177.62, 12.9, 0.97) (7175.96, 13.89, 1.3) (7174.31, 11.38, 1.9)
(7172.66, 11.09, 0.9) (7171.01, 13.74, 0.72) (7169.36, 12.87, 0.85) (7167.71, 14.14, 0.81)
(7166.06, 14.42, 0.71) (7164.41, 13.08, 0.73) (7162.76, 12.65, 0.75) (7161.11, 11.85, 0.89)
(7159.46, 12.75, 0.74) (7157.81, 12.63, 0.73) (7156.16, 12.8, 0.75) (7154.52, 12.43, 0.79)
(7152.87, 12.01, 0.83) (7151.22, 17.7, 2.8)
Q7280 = 1.5 angstrom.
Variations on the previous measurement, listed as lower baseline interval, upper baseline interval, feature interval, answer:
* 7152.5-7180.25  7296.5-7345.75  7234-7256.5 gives -0.9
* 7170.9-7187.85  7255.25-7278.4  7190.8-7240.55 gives -0.5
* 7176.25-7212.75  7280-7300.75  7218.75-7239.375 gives -1.2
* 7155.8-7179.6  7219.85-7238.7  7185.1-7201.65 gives 0.5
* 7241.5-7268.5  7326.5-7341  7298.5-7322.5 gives 0.5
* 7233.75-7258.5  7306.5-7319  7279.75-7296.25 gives 1.4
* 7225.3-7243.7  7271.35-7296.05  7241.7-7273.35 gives -0.7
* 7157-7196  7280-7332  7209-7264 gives -1.6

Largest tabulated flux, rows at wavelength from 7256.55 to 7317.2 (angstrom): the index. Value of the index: 15.62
